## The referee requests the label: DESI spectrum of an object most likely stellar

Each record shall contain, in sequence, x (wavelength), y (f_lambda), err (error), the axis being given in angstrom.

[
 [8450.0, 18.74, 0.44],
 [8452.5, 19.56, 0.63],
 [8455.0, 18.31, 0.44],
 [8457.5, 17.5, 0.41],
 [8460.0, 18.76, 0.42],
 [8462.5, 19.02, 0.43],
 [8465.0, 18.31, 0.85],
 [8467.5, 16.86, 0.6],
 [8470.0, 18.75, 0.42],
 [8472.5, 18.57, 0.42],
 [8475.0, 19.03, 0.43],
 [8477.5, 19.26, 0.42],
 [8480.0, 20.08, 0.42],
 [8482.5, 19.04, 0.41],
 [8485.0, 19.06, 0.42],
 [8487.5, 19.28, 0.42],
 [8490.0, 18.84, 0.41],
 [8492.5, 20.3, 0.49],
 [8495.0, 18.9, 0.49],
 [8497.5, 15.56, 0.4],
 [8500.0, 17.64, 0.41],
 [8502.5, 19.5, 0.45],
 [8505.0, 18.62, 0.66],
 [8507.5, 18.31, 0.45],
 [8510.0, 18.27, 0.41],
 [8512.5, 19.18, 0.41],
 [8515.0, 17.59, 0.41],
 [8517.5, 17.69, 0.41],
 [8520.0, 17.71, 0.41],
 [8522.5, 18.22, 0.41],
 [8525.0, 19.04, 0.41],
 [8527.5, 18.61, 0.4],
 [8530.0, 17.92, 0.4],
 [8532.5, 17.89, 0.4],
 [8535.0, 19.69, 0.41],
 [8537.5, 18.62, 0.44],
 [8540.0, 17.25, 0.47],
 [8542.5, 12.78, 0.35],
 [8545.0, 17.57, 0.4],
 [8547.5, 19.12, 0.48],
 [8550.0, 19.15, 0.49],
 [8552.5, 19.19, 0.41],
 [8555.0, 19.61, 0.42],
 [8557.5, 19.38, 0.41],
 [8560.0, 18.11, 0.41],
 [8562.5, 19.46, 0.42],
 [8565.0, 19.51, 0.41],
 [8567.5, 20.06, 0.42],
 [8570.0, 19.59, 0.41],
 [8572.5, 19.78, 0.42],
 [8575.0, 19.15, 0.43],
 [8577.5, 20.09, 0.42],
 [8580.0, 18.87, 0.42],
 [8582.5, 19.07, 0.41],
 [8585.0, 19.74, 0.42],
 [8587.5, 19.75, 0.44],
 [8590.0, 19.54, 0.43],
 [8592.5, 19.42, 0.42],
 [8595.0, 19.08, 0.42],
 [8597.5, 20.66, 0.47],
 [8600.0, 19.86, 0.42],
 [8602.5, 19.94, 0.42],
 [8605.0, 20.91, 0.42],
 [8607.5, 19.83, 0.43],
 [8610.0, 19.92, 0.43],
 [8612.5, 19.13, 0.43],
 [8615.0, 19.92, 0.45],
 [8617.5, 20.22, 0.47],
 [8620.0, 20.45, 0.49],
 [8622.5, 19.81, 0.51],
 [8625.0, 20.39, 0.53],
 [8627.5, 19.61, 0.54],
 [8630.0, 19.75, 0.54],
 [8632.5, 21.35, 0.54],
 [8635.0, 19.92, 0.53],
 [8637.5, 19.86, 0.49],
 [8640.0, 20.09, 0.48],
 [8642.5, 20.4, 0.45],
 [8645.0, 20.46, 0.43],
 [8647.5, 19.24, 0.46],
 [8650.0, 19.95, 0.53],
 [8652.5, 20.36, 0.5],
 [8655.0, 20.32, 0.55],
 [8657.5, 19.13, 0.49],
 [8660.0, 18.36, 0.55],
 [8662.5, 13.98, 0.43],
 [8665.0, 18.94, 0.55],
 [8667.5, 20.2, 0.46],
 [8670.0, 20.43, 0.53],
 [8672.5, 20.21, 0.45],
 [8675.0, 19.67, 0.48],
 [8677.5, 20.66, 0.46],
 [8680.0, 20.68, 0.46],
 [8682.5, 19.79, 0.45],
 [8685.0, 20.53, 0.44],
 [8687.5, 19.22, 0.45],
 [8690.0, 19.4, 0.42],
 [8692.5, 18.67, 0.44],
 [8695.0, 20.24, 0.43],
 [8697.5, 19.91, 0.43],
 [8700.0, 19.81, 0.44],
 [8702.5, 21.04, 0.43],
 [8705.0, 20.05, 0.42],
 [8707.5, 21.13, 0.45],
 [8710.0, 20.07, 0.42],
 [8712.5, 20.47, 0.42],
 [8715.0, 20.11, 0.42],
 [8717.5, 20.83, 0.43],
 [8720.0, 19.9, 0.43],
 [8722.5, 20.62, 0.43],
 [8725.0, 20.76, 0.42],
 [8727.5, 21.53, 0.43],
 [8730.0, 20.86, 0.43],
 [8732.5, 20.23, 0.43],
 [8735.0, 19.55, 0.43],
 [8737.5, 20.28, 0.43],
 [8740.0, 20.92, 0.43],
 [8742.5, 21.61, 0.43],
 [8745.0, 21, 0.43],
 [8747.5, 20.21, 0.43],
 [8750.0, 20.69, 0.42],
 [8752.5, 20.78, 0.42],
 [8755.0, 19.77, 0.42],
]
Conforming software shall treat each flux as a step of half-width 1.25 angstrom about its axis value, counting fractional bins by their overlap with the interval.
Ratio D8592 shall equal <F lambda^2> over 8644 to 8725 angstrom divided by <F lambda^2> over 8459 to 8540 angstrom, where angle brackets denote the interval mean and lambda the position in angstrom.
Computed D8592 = 1.12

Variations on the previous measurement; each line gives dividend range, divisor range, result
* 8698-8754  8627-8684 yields 1.06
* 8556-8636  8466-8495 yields 1.07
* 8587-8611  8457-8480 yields 1.10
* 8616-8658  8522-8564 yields 1.12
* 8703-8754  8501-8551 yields 1.19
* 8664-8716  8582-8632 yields 1.03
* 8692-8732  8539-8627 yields 1.09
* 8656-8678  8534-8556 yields 1.08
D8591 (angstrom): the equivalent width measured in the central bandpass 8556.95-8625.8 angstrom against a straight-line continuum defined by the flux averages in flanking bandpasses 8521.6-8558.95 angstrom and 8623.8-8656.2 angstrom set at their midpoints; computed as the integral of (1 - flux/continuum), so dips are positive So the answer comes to -1.72 angstrom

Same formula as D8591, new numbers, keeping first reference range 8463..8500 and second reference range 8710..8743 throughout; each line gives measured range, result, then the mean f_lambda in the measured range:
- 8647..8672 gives 1.1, 19.1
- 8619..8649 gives -0.4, 20.1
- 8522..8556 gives 1.7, 18.2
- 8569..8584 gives 0.0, 19.4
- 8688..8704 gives 0.4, 19.8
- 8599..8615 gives -0.2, 19.9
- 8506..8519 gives 0.5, 18.2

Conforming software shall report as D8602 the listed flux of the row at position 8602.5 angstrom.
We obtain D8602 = 19.94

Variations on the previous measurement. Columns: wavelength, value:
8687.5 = 19.22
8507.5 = 18.31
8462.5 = 19.02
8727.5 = 21.53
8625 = 20.39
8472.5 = 18.57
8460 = 18.76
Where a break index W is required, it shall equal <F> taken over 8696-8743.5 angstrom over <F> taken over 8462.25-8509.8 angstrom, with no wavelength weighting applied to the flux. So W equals 1.1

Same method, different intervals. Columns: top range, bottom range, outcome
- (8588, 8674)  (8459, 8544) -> 1.08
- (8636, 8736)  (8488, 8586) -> 1.07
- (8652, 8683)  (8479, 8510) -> 1.04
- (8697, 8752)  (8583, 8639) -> 1.03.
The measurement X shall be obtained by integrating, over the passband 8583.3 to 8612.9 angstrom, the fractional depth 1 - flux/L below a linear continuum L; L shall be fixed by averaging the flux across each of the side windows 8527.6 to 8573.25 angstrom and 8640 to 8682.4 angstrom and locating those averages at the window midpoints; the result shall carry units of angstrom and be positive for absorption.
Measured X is -1.3 angstrom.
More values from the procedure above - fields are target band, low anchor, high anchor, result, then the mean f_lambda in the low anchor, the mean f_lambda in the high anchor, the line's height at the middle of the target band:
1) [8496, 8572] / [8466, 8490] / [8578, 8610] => 3.6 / 18.9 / 19.7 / 19.3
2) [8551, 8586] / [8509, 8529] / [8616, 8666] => -1.0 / 18.3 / 19.6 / 18.8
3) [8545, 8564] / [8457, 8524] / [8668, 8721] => 0.0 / 18.5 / 20.1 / 19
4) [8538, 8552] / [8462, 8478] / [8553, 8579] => 1.4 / 18.5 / 19.5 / 19.2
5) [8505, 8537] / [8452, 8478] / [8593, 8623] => 1.2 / 18.5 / 20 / 19.1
